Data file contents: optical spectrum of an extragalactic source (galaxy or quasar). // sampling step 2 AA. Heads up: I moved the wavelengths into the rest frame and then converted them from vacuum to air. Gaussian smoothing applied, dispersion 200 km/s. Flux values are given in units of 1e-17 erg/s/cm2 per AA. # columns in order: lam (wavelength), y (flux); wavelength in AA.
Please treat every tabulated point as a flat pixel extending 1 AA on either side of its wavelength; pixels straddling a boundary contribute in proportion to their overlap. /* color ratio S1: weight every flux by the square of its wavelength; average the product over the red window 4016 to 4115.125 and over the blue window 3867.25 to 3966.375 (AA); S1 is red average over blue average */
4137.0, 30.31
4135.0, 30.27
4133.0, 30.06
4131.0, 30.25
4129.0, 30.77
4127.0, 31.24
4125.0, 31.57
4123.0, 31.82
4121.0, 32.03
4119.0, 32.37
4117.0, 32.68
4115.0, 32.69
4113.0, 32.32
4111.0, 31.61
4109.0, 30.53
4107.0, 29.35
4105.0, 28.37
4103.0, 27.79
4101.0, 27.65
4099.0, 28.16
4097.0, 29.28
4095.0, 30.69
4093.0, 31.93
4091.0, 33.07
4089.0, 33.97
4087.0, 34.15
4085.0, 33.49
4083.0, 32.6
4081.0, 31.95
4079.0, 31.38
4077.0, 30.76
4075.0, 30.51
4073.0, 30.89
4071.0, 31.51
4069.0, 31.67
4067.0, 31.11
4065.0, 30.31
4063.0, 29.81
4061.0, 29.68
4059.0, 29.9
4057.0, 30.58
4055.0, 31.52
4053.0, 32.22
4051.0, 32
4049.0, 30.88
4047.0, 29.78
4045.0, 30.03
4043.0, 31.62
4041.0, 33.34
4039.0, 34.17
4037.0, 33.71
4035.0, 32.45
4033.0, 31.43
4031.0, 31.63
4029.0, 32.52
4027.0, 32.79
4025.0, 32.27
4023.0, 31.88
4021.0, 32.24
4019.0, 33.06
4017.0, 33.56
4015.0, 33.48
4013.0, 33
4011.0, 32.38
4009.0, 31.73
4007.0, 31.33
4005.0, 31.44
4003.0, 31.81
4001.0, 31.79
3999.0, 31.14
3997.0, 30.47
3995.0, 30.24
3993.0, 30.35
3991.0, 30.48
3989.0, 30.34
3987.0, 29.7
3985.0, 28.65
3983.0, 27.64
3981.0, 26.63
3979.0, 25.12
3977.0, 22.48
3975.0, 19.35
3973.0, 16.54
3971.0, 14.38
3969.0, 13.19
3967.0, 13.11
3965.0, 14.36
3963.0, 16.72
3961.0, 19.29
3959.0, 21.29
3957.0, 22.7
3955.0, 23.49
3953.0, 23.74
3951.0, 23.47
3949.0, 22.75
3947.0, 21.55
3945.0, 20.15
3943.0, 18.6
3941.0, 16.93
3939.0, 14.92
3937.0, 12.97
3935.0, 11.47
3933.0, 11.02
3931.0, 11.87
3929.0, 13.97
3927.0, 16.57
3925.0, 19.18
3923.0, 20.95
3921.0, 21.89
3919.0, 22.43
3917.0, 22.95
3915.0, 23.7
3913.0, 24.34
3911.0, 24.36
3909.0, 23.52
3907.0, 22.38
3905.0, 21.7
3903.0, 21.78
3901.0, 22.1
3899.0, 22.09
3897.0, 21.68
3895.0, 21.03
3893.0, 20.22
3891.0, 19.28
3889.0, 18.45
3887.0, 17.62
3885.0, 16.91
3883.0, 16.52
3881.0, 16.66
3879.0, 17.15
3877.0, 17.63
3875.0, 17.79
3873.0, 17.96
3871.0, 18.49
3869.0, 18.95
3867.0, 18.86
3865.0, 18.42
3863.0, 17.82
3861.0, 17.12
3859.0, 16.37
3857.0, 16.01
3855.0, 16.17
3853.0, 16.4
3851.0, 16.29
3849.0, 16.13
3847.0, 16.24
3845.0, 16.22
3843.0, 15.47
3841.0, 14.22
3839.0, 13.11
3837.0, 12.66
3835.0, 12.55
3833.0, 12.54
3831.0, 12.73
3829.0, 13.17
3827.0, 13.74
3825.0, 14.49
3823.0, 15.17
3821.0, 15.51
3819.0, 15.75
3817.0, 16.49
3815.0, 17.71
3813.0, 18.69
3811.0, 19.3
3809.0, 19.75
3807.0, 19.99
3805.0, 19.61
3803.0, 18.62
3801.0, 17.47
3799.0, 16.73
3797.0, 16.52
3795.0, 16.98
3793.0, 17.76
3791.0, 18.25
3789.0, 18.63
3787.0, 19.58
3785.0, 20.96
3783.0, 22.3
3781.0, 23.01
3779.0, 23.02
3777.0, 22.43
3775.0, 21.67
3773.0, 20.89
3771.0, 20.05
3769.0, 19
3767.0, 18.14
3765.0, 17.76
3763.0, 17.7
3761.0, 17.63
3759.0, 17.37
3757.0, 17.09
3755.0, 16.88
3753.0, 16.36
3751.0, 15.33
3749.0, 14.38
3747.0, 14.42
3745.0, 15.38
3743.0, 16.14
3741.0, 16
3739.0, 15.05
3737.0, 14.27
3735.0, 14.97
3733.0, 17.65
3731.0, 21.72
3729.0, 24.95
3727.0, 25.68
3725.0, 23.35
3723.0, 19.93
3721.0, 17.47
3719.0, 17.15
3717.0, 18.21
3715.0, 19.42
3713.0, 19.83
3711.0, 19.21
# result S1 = 1.75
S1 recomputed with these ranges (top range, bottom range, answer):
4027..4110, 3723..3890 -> 2.04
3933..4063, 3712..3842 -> 1.70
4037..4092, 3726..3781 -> 2.03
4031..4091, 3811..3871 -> 2.24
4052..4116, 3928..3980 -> 1.85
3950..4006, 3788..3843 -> 1.63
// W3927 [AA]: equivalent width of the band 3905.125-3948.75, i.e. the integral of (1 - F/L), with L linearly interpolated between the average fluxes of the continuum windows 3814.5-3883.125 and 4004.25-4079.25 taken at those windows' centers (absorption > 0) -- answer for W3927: 6.2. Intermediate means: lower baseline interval 15.9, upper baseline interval 31.7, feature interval 19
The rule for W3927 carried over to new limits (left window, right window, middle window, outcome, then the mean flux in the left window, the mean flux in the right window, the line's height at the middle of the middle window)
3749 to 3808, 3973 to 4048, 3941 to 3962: 4.6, 18.8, 30.5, 27.5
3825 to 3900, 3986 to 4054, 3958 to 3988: 7.5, 16.7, 31.8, 27.3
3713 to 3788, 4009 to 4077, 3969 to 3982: 3.9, 18.8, 31.7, 28.7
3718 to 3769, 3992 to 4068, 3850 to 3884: 9.2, 17.7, 31.7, 23.7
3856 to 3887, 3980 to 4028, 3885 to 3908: -0.5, 17.5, 31.2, 20.1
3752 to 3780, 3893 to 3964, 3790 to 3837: 7.0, 19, 20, 19.3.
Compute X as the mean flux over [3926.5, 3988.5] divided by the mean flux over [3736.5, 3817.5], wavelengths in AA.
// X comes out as 1.06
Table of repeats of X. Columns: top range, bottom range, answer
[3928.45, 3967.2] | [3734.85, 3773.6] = 1.07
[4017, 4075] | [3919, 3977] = 1.77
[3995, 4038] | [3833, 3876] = 1.98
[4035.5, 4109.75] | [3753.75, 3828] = 1.69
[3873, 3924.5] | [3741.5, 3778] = 1.16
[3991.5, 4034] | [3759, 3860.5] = 1.84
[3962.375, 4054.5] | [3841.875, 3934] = 1.54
